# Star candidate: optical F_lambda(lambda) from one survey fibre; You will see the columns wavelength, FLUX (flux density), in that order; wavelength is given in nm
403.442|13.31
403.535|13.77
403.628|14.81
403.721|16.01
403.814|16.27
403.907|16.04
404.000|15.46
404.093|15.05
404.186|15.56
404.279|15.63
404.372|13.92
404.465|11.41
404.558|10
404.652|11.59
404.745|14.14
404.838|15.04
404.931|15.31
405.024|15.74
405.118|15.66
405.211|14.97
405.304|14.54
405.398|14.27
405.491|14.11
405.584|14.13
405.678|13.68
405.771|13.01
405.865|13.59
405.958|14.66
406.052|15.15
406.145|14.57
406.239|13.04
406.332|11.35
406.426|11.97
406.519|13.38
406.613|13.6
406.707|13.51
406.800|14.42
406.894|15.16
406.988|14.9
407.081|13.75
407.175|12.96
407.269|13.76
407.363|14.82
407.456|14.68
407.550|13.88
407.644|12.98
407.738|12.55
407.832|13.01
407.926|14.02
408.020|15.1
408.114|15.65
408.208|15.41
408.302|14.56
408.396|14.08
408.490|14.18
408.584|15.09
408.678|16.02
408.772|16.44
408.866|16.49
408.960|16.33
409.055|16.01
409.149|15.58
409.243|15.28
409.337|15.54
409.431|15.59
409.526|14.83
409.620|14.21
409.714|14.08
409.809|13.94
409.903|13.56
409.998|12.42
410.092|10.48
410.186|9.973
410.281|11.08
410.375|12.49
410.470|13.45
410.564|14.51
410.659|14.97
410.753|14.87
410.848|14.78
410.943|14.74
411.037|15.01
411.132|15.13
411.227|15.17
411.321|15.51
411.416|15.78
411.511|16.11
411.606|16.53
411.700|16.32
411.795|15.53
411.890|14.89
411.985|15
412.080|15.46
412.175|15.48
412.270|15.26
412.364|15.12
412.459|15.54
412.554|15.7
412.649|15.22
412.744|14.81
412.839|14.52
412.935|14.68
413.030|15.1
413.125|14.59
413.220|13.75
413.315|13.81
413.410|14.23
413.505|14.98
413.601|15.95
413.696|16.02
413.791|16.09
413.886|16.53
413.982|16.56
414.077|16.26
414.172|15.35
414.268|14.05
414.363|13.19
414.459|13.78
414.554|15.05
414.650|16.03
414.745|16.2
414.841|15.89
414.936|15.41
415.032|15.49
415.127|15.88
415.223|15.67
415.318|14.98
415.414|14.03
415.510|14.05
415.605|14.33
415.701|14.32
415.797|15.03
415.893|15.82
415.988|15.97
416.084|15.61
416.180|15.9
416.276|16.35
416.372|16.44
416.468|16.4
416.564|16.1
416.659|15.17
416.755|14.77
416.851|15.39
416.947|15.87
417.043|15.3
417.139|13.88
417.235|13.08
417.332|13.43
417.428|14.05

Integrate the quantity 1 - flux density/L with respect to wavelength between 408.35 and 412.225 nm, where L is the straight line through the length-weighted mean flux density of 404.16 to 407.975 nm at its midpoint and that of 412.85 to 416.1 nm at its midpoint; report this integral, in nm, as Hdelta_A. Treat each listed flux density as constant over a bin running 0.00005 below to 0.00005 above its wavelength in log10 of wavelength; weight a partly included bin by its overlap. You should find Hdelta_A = -0.058 nm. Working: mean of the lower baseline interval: 13.9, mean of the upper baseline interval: 15.1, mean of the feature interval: 14.7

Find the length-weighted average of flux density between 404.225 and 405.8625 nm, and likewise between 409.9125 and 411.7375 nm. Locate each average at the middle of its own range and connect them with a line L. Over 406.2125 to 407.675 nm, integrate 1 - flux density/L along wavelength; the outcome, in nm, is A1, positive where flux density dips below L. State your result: 0.04 nm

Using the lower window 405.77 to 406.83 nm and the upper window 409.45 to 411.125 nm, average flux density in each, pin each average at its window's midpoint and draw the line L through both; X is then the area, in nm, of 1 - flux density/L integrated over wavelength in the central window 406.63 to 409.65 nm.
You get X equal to -0.259 nm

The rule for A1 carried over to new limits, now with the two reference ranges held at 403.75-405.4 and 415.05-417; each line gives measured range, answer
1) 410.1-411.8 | 0.07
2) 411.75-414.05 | -0.01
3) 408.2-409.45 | -0.05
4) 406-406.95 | 0.07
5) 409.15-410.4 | 0.12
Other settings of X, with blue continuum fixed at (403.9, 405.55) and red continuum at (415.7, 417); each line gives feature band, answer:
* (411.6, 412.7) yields -0.02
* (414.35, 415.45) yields 0.02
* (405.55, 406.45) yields 0.06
